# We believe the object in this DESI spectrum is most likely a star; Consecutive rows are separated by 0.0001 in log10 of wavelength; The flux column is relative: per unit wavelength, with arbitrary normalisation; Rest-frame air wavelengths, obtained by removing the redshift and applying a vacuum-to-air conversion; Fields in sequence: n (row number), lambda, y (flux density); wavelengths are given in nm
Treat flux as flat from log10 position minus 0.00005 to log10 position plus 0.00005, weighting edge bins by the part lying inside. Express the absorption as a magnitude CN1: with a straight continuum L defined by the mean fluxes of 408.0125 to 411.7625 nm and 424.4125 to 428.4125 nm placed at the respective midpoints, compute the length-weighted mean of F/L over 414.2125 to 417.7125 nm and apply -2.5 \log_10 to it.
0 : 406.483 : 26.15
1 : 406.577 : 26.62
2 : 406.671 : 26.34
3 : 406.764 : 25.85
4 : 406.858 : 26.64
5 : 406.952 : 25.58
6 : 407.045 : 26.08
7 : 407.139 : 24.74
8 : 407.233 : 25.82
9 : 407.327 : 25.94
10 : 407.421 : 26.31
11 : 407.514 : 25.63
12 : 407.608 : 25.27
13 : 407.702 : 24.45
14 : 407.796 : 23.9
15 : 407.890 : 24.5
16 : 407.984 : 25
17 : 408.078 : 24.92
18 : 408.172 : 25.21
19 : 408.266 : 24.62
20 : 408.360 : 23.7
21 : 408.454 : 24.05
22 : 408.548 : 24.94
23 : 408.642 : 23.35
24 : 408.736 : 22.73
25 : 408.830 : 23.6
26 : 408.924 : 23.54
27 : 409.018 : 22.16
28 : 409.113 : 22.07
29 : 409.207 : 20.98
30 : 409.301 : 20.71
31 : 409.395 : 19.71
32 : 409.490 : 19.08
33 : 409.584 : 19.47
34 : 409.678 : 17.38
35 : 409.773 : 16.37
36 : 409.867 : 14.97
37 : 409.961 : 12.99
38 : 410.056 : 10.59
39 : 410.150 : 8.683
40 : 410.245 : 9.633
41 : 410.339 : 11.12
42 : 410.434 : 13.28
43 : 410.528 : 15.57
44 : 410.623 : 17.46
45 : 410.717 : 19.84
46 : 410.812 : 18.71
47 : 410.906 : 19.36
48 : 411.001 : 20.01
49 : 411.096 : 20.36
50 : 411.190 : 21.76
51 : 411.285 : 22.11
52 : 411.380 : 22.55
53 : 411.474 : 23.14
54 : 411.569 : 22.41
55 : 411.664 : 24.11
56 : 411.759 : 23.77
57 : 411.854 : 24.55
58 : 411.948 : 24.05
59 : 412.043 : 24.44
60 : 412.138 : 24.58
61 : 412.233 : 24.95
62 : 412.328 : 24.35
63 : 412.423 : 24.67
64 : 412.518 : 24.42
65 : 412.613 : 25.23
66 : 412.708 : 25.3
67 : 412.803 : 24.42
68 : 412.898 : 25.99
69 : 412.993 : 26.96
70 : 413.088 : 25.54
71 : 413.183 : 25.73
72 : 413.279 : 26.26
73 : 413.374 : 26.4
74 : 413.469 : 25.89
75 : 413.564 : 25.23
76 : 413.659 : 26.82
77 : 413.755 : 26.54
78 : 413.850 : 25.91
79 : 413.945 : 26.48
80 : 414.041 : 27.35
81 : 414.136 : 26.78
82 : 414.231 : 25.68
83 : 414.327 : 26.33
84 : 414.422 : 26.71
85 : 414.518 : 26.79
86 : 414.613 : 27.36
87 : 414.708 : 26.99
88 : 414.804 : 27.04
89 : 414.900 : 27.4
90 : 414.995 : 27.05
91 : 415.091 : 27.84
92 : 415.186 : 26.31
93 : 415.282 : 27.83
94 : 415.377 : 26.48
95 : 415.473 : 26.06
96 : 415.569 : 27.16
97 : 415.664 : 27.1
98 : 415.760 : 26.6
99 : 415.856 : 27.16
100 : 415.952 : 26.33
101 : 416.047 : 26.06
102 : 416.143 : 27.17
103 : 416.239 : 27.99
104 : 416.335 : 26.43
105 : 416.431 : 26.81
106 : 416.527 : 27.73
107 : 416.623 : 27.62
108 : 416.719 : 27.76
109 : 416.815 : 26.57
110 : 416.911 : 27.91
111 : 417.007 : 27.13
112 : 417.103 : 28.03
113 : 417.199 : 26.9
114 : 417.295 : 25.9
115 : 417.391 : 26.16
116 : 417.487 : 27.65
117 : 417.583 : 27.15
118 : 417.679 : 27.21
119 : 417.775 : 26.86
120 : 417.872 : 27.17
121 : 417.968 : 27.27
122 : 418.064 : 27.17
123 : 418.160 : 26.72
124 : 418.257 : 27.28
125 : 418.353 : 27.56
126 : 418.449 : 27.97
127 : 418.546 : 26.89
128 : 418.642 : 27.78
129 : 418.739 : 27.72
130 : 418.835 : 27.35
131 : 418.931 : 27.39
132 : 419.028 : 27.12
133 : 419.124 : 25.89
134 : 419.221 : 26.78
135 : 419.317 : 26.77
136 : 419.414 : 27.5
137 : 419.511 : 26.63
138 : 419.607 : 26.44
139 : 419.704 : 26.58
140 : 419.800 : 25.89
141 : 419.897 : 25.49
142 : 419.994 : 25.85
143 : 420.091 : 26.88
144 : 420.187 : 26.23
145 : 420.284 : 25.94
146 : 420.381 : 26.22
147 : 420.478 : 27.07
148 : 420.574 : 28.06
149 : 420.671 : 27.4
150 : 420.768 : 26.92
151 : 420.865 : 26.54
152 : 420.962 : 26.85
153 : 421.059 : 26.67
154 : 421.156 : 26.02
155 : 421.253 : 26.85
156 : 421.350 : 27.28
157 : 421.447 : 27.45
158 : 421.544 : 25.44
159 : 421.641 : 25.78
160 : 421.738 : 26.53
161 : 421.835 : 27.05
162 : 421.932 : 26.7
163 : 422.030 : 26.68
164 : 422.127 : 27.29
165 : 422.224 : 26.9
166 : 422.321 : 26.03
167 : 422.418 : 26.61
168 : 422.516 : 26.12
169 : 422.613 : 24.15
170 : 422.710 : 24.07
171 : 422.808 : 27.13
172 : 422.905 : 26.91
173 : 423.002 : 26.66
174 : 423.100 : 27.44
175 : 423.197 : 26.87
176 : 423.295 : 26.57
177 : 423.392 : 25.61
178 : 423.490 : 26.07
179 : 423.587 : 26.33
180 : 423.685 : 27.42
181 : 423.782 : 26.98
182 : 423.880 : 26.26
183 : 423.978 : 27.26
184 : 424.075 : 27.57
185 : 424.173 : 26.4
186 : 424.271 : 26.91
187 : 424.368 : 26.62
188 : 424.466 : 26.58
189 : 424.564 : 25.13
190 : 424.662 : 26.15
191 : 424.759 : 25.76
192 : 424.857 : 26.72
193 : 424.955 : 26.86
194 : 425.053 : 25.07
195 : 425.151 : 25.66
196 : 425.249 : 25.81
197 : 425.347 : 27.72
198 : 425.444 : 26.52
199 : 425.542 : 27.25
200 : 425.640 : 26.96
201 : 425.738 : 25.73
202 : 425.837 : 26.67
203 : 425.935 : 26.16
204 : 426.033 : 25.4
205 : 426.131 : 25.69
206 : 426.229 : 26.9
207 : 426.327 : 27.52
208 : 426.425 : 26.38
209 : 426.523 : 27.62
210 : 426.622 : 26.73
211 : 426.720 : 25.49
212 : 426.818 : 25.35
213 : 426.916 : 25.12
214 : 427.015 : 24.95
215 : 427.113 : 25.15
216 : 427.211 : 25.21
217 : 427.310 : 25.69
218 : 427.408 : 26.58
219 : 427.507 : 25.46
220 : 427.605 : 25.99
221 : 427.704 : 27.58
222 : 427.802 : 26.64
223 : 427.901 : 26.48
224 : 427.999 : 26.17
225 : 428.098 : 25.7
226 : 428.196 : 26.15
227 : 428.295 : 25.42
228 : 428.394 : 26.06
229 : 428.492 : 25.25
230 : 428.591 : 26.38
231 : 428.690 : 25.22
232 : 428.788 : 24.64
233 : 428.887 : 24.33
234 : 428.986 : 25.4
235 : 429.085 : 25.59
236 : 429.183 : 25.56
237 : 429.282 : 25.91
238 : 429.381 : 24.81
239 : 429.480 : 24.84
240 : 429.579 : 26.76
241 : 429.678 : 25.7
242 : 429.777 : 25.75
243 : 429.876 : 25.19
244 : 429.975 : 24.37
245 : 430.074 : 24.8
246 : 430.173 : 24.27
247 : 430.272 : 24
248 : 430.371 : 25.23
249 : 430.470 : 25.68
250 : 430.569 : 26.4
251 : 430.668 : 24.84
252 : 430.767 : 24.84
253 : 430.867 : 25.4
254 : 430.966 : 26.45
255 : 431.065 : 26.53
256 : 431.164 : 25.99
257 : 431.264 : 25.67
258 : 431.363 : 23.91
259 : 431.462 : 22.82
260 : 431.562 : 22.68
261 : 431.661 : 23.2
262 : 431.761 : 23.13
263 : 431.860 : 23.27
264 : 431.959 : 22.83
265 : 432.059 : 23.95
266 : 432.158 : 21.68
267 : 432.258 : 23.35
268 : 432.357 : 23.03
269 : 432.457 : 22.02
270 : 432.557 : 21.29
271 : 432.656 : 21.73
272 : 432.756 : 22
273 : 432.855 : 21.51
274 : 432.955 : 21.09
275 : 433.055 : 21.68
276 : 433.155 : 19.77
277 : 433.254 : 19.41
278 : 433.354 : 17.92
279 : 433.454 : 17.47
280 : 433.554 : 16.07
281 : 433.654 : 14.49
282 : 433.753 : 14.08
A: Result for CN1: -0.22 mag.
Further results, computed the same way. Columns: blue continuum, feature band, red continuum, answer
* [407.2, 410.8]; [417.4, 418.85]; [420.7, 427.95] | -0.14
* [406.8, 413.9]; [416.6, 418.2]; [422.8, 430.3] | -0.13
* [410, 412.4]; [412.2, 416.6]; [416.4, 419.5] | -0.14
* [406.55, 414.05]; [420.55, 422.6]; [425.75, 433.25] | -0.12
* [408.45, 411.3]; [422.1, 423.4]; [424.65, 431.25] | -0.11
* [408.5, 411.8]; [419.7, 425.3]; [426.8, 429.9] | -0.13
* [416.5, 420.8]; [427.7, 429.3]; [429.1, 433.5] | -0.06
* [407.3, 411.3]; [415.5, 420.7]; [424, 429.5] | -0.16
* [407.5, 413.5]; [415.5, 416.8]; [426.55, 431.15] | -0.18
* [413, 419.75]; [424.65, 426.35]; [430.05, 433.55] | -0.07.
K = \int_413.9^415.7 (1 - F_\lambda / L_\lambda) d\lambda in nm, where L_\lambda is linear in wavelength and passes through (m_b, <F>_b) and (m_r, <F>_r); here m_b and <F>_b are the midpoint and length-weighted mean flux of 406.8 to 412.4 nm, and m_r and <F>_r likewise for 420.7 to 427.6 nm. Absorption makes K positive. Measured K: -0.28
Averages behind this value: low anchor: 21.5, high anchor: 26.4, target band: 26.9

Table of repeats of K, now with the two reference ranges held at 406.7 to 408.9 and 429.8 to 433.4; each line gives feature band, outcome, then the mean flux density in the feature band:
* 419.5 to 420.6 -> -0.10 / 26.4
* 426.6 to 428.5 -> -0.18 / 25.9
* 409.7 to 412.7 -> 0.60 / 19.7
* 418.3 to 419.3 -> -0.12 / 27.2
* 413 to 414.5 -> -0.11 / 26.3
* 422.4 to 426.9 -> -0.48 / 26.4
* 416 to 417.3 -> -0.15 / 27.2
